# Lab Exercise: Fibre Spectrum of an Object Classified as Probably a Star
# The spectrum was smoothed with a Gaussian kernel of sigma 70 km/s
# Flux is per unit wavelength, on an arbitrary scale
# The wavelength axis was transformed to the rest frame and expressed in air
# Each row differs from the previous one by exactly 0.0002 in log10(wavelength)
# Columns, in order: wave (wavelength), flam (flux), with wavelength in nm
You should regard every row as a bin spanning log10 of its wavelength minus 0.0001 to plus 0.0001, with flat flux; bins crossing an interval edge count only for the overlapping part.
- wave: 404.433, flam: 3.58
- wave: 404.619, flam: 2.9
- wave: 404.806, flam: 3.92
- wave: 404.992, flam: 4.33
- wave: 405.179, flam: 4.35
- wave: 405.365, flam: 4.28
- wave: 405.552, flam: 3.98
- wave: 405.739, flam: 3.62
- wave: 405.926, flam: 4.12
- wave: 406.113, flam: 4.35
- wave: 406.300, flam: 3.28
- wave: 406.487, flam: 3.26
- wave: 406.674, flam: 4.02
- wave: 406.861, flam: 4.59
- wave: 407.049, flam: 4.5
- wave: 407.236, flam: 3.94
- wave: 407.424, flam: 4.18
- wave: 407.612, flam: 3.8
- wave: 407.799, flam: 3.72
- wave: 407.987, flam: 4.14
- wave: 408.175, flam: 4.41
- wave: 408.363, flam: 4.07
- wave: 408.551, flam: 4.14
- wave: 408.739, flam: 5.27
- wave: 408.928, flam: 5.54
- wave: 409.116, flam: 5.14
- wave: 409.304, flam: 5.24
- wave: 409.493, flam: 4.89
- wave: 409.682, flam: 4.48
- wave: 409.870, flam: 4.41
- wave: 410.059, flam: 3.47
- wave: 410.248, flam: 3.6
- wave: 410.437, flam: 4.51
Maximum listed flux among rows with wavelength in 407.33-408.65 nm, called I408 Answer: 4.41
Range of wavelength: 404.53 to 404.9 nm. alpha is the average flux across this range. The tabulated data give 3.42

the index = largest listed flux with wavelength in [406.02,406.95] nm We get 4.59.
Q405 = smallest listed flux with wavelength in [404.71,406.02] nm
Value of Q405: 3.62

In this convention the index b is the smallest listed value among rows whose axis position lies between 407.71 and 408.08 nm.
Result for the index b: 3.72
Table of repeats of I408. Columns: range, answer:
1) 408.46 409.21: 5.54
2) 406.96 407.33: 4.5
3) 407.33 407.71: 4.18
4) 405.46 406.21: 4.35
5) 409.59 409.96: 4.48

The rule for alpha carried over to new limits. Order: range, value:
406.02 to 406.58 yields 3.63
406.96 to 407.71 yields 4.1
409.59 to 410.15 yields 4.13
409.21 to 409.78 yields 4.87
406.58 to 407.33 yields 4.26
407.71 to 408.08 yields 3.93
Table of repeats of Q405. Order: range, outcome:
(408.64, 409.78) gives 4.48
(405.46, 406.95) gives 3.26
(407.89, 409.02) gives 4.07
